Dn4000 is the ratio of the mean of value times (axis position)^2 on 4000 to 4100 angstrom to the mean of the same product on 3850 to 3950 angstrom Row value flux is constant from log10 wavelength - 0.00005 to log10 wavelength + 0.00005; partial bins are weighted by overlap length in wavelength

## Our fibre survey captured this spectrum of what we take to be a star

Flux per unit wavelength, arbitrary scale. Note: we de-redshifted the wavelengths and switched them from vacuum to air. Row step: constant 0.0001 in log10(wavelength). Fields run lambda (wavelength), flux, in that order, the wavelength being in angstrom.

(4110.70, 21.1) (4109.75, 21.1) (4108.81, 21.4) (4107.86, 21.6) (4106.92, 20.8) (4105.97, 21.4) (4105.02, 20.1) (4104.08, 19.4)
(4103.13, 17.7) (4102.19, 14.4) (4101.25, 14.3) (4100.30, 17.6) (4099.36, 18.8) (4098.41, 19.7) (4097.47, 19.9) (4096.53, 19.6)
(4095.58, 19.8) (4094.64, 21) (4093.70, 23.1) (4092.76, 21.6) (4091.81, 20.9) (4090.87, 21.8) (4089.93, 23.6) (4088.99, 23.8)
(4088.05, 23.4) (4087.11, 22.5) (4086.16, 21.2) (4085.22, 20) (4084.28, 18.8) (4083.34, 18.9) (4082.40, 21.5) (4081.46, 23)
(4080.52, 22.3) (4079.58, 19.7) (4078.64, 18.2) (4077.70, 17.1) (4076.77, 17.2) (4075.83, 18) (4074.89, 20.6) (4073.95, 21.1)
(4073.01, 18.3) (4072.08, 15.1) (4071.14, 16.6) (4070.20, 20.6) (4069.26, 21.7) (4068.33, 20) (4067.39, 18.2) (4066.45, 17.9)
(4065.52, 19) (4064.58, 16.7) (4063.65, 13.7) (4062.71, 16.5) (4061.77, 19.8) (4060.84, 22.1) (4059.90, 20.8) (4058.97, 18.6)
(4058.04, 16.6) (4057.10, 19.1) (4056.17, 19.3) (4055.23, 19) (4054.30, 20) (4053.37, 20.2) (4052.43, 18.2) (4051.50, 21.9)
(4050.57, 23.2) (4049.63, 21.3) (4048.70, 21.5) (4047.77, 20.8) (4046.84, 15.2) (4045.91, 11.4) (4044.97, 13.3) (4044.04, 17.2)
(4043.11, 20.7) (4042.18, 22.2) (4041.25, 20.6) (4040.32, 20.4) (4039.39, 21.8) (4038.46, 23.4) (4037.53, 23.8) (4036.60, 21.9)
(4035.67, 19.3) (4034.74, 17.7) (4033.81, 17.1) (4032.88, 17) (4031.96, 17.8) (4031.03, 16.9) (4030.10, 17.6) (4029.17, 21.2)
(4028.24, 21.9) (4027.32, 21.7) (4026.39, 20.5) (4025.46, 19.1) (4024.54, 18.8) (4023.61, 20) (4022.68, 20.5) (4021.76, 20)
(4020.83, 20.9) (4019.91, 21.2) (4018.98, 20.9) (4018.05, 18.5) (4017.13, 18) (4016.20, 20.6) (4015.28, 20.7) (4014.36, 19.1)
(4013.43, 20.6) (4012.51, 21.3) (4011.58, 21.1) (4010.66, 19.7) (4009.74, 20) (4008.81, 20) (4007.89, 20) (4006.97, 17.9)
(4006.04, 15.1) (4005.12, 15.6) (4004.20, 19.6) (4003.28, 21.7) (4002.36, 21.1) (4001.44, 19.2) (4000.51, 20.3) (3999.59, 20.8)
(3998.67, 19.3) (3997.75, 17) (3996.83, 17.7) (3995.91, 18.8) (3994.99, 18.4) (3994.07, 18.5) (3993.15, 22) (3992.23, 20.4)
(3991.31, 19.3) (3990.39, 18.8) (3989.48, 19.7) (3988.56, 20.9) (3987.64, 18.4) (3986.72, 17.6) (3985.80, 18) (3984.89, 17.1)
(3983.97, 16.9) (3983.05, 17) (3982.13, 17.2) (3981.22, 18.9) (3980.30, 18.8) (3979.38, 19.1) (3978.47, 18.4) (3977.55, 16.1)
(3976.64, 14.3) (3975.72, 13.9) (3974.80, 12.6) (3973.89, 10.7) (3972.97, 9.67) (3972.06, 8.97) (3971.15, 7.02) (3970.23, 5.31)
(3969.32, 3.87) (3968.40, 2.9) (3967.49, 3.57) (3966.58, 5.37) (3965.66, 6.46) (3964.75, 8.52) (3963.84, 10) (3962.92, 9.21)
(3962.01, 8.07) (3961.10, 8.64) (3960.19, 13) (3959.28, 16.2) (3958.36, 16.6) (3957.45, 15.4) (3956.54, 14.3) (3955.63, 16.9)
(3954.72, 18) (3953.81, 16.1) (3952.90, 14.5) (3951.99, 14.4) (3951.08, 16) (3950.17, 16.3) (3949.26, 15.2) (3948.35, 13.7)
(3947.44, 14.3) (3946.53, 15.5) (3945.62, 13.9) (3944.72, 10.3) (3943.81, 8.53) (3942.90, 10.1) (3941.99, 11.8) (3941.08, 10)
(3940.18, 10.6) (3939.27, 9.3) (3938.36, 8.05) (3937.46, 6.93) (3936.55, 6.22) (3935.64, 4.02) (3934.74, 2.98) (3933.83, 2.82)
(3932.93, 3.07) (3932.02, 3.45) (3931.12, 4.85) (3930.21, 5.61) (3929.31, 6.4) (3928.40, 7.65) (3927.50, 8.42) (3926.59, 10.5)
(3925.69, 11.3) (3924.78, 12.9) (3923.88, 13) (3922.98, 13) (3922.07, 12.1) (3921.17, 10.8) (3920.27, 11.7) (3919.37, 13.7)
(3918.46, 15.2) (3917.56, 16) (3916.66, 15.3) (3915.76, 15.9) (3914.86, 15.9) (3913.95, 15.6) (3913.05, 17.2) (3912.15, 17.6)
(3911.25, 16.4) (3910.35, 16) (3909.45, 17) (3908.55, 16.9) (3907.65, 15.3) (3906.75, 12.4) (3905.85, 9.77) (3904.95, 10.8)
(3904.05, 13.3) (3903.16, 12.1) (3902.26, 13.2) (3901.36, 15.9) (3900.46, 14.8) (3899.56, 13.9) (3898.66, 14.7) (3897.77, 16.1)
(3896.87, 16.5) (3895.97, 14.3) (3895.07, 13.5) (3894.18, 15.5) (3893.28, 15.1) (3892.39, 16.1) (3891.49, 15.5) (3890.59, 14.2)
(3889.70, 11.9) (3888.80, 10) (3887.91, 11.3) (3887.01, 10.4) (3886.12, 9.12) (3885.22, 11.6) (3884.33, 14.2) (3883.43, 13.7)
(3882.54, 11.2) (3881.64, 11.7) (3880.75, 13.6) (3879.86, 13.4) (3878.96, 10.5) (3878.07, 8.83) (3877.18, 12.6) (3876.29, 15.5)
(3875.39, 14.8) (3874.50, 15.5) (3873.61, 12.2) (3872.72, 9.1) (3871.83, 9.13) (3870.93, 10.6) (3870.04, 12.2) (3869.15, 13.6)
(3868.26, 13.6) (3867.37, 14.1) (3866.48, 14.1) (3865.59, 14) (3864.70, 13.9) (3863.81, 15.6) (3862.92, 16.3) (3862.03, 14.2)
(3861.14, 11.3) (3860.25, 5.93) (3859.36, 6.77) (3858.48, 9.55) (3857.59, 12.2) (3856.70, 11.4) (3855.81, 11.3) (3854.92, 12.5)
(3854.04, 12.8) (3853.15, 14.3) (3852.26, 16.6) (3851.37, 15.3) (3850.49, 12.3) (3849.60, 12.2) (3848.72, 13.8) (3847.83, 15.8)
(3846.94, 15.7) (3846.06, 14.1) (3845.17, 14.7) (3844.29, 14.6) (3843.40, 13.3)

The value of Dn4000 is 1.7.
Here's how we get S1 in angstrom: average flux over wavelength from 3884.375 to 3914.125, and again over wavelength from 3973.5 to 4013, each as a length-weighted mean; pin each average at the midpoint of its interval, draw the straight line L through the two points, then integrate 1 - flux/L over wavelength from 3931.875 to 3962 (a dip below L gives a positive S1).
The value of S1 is 9.0 angstrom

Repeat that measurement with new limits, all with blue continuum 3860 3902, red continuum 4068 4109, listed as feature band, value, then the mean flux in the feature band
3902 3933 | 4.1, 12.4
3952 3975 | 7.7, 10.5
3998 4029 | -4.2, 19.9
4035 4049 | -0.8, 19.5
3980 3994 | -1.8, 18.7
